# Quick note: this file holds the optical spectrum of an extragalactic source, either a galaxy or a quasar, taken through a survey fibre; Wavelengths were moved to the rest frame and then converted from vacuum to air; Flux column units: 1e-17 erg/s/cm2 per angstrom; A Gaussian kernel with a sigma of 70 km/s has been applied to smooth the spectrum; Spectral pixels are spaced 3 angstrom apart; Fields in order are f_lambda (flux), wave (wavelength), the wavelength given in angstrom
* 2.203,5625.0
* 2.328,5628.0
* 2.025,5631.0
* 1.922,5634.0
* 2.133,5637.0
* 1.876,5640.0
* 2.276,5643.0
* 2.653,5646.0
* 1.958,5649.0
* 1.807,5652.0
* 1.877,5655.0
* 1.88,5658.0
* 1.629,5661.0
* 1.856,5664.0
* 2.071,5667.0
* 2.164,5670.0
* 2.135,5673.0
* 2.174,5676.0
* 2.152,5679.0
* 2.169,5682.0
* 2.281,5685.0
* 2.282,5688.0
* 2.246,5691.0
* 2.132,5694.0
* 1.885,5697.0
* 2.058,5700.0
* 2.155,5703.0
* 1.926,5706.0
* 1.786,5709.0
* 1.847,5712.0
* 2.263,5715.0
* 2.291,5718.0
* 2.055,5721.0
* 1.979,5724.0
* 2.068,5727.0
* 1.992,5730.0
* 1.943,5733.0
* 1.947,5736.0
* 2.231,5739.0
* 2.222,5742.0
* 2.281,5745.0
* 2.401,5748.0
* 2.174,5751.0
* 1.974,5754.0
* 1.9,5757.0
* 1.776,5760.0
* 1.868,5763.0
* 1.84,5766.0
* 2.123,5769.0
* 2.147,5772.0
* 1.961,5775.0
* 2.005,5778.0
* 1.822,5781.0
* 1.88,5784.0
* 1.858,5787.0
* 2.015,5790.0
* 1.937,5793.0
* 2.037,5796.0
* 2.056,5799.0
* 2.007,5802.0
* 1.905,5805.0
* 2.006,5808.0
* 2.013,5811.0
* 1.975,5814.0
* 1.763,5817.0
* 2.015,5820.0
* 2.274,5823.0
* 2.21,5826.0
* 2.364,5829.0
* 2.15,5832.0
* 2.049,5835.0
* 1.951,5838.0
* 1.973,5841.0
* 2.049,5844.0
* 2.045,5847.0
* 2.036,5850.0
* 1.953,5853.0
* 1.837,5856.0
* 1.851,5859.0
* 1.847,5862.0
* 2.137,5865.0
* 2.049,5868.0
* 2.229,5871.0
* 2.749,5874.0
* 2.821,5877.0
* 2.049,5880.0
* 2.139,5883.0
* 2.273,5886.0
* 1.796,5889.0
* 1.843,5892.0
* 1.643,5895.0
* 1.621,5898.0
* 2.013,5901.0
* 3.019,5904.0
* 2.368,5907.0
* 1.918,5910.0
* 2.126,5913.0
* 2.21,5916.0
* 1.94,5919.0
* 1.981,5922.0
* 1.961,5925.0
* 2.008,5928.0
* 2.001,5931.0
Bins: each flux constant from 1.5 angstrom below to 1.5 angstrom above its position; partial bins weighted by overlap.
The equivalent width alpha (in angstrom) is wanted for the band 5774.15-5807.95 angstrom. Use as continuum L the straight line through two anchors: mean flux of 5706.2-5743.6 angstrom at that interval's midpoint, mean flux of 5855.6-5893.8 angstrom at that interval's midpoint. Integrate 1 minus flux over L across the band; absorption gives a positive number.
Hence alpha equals 2.1 angstrom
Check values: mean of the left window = 2.05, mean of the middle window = 1.96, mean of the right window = 2.13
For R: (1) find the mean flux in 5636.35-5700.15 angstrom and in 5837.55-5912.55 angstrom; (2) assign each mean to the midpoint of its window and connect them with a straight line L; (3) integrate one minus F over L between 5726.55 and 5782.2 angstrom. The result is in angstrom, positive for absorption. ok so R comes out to 1.2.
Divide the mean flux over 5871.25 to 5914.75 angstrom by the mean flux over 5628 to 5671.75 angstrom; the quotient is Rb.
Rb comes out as 1.07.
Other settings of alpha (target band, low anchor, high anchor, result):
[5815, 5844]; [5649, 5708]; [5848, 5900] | -0.4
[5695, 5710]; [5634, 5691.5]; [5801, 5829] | 0.7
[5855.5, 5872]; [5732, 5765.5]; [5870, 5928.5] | 1.0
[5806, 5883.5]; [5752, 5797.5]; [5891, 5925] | -3.4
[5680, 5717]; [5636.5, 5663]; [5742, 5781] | -1.3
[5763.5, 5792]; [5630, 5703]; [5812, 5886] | 1.8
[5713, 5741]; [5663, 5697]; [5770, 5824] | -0.1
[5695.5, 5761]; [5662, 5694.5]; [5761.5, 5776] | 0.1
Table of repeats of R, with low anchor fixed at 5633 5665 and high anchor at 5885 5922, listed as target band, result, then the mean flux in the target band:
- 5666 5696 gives -2.7 angstrom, 2.18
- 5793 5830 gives -0.2 angstrom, 2.04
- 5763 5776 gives 0.1 angstrom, 2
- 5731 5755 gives -1.6 angstrom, 2.15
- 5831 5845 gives 0.1 angstrom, 2.03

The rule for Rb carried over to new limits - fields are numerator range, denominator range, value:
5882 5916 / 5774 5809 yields 1.06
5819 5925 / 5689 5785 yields 1.03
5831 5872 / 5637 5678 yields 0.99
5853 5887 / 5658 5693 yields 1.03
